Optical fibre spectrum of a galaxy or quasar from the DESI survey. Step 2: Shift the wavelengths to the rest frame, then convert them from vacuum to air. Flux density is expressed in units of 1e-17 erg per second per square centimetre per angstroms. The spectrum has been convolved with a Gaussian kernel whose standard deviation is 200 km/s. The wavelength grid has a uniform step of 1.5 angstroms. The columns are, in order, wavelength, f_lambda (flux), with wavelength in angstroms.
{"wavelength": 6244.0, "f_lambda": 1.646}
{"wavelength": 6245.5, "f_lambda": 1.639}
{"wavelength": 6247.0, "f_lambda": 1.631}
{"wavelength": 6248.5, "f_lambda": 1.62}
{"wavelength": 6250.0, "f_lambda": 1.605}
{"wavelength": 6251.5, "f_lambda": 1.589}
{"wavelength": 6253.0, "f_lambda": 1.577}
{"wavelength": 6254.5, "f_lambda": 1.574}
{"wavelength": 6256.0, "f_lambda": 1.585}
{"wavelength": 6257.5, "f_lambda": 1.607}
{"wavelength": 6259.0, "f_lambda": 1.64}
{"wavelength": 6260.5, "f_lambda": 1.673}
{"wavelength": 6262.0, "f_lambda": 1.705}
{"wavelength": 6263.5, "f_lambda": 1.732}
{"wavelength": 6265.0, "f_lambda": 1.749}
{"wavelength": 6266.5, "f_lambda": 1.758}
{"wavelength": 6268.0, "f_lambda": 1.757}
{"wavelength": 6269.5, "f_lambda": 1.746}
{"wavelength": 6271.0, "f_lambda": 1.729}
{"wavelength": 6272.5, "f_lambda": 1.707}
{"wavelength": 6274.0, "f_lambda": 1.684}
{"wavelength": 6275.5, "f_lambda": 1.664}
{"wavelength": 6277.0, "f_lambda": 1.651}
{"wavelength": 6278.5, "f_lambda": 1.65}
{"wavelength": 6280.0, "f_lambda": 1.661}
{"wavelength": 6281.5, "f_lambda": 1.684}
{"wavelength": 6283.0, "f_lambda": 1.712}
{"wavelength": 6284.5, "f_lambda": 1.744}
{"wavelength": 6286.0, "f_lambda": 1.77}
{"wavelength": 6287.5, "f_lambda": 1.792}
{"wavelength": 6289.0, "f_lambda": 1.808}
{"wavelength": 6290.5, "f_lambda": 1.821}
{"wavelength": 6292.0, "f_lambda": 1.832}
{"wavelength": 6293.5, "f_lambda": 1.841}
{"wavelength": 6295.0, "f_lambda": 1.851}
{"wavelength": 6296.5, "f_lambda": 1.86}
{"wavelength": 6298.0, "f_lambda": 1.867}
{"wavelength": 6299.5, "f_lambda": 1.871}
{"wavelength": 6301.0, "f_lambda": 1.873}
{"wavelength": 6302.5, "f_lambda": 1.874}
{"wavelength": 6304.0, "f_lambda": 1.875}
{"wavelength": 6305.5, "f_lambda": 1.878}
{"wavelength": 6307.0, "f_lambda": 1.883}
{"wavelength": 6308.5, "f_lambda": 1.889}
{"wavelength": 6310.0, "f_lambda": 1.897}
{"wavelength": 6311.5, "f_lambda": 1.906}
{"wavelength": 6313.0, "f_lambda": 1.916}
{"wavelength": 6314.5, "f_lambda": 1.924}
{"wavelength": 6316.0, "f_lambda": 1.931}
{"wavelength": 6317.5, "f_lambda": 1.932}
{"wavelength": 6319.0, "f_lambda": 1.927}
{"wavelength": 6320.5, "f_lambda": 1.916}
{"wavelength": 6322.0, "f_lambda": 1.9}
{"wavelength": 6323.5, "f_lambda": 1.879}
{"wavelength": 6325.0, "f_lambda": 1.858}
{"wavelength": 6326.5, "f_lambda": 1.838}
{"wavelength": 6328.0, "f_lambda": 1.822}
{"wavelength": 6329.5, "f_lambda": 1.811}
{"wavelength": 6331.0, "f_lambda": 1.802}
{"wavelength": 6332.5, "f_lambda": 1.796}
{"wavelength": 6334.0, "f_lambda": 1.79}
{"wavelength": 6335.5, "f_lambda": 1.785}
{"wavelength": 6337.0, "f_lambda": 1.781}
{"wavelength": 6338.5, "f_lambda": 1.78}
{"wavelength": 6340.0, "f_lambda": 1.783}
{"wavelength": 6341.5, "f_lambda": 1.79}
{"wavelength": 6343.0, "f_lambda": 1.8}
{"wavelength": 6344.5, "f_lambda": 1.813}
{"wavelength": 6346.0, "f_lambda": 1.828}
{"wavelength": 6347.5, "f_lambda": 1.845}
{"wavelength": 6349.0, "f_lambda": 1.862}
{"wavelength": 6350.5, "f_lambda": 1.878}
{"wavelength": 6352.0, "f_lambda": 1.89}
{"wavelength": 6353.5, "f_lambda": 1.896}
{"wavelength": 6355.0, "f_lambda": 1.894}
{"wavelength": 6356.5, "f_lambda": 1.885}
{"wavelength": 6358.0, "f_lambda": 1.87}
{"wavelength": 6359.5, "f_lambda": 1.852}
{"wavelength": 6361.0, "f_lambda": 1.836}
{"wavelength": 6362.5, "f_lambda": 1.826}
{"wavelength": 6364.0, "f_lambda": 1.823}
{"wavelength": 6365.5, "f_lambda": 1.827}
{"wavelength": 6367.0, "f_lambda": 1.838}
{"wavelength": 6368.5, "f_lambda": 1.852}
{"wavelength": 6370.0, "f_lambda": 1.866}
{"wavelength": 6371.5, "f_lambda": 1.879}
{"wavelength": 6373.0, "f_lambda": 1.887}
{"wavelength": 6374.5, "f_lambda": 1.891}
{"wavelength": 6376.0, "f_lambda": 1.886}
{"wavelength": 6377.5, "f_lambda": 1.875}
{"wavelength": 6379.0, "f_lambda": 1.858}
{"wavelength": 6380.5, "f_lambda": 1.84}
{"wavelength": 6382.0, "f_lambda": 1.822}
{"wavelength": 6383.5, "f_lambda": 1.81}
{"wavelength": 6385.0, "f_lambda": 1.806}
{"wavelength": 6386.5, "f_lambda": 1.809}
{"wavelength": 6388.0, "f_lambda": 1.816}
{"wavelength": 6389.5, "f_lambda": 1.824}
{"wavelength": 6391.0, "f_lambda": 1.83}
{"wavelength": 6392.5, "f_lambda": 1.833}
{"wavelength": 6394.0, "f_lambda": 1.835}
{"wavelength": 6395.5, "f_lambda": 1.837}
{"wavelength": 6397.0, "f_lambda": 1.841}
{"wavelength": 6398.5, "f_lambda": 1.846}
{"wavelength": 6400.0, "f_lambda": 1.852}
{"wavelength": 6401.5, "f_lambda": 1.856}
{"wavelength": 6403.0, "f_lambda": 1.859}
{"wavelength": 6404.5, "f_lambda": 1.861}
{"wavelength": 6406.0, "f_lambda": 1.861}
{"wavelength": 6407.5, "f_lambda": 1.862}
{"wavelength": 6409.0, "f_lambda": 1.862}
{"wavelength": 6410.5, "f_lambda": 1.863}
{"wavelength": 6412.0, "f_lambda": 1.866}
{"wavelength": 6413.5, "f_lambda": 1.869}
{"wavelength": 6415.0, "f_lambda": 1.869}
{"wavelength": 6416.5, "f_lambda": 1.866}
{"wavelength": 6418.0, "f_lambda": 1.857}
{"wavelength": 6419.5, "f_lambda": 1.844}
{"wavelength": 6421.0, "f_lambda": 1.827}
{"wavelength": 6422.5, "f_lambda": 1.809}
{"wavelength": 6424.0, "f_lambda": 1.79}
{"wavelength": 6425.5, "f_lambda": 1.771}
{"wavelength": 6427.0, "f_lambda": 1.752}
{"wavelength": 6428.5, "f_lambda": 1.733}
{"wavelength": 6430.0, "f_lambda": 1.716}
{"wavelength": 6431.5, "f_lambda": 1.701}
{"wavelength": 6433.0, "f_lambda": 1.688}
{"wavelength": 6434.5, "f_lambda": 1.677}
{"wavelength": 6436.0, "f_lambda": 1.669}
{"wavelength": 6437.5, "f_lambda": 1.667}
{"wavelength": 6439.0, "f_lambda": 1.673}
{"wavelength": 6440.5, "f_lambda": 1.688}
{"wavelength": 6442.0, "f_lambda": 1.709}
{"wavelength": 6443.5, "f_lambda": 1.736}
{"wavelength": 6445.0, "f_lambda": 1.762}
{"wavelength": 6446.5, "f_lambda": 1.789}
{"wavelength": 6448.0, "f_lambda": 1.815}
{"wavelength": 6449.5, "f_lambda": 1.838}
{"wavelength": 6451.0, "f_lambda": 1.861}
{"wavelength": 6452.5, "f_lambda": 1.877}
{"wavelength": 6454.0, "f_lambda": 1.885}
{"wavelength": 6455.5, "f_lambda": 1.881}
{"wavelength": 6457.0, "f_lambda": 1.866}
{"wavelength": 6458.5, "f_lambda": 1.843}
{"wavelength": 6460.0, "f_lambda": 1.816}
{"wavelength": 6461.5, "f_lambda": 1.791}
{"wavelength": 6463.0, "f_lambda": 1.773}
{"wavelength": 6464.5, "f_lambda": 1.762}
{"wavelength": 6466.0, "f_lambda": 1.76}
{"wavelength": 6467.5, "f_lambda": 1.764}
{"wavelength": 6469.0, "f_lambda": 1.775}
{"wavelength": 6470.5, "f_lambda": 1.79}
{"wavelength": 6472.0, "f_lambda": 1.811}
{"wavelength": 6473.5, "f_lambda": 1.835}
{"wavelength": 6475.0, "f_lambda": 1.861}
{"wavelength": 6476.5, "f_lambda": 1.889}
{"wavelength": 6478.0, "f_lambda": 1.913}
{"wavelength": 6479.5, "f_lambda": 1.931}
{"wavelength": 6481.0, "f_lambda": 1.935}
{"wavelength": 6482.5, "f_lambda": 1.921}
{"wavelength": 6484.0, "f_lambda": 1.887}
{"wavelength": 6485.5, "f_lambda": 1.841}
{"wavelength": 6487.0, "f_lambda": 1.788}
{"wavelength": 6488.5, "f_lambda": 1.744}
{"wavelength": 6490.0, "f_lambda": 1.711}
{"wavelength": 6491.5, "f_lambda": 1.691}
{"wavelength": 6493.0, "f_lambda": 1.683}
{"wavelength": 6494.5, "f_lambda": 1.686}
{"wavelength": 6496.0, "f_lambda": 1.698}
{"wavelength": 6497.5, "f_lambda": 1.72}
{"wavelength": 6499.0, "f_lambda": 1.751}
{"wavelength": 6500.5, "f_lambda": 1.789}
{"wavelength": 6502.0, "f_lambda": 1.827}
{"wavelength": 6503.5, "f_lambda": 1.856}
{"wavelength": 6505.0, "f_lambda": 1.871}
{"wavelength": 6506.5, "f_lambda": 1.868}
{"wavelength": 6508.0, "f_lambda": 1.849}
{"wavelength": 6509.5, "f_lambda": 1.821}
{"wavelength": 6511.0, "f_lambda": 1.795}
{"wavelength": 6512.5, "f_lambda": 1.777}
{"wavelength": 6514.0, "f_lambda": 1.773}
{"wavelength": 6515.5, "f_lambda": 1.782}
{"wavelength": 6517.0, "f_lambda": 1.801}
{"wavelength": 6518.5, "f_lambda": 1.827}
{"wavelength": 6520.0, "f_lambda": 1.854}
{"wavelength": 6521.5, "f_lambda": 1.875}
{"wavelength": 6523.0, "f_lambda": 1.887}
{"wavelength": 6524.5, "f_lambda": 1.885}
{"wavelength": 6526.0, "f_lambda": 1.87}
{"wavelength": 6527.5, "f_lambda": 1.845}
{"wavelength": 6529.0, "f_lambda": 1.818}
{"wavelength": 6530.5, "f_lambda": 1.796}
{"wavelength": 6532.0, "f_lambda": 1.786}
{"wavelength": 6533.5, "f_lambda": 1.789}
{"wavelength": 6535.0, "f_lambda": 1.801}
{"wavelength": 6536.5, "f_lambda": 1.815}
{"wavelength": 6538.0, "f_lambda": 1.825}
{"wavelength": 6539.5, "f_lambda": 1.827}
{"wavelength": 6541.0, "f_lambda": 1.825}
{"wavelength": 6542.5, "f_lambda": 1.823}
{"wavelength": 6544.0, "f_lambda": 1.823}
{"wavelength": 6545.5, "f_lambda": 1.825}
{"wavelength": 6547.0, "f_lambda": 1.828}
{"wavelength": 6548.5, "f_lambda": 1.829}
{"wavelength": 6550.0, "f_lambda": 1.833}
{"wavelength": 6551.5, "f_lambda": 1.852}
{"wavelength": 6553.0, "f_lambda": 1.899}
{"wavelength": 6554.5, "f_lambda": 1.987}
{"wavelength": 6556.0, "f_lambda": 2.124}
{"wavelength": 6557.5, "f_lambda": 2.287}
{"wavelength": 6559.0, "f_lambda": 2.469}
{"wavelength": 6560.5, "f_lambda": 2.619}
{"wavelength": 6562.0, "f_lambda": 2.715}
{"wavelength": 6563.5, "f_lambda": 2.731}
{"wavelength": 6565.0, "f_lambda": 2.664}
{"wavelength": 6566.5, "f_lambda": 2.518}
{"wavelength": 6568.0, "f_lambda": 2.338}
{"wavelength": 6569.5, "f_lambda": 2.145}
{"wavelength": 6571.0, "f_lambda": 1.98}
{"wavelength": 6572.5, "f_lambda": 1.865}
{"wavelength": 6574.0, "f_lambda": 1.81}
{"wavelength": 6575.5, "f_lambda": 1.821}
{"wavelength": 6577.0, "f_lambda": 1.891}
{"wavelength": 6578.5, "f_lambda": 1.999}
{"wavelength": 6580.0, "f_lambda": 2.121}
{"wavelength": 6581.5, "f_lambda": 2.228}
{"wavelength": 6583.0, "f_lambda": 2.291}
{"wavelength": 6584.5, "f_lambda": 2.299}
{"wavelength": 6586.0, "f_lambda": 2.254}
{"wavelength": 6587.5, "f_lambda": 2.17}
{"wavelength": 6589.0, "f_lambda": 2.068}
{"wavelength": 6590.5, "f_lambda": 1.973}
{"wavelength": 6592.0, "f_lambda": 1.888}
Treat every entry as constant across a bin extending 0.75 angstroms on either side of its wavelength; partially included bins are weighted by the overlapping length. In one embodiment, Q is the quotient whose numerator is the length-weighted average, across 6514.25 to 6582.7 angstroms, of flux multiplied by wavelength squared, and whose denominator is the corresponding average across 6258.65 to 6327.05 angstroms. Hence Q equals 1.20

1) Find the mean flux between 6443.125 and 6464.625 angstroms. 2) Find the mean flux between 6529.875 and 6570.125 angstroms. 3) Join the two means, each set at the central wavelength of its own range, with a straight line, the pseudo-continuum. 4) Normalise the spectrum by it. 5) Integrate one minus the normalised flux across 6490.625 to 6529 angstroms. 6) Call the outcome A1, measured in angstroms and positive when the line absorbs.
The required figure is 3.2 angstroms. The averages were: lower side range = 1.82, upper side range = 2.07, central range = 1.8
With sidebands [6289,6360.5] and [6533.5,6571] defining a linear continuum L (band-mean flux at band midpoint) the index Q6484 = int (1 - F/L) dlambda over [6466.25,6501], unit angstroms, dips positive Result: 3.8 angstroms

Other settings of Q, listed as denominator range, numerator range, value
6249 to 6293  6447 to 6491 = 1.15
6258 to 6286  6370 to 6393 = 1.12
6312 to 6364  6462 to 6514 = 1.02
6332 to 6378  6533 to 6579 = 1.19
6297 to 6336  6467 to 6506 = 1.02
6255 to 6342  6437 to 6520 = 1.06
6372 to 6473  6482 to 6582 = 1.10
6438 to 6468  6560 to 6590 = 1.29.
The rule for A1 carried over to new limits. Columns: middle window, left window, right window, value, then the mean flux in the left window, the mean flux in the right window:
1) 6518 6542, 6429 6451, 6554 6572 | 4.0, 1.73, 2.38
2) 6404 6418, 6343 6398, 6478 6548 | -0.2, 1.85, 1.81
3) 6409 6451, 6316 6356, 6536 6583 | 3.6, 1.84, 2.08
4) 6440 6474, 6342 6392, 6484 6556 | 0.5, 1.85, 1.82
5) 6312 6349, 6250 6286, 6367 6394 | -1.5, 1.68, 1.85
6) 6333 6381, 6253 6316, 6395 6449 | -1.6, 1.77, 1.79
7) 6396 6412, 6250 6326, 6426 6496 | -0.6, 1.78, 1.79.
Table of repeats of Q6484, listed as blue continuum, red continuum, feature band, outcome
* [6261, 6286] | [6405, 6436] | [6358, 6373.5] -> -0.7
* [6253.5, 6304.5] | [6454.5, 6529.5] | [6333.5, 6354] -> -0.7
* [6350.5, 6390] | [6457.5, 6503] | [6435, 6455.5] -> 0.5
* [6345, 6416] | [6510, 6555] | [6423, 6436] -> 0.8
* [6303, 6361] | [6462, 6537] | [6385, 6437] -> 0.7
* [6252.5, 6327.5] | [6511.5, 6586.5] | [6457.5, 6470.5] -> 1.0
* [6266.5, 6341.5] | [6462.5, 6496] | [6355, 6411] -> -1.2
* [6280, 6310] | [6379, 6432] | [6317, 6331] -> -0.3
